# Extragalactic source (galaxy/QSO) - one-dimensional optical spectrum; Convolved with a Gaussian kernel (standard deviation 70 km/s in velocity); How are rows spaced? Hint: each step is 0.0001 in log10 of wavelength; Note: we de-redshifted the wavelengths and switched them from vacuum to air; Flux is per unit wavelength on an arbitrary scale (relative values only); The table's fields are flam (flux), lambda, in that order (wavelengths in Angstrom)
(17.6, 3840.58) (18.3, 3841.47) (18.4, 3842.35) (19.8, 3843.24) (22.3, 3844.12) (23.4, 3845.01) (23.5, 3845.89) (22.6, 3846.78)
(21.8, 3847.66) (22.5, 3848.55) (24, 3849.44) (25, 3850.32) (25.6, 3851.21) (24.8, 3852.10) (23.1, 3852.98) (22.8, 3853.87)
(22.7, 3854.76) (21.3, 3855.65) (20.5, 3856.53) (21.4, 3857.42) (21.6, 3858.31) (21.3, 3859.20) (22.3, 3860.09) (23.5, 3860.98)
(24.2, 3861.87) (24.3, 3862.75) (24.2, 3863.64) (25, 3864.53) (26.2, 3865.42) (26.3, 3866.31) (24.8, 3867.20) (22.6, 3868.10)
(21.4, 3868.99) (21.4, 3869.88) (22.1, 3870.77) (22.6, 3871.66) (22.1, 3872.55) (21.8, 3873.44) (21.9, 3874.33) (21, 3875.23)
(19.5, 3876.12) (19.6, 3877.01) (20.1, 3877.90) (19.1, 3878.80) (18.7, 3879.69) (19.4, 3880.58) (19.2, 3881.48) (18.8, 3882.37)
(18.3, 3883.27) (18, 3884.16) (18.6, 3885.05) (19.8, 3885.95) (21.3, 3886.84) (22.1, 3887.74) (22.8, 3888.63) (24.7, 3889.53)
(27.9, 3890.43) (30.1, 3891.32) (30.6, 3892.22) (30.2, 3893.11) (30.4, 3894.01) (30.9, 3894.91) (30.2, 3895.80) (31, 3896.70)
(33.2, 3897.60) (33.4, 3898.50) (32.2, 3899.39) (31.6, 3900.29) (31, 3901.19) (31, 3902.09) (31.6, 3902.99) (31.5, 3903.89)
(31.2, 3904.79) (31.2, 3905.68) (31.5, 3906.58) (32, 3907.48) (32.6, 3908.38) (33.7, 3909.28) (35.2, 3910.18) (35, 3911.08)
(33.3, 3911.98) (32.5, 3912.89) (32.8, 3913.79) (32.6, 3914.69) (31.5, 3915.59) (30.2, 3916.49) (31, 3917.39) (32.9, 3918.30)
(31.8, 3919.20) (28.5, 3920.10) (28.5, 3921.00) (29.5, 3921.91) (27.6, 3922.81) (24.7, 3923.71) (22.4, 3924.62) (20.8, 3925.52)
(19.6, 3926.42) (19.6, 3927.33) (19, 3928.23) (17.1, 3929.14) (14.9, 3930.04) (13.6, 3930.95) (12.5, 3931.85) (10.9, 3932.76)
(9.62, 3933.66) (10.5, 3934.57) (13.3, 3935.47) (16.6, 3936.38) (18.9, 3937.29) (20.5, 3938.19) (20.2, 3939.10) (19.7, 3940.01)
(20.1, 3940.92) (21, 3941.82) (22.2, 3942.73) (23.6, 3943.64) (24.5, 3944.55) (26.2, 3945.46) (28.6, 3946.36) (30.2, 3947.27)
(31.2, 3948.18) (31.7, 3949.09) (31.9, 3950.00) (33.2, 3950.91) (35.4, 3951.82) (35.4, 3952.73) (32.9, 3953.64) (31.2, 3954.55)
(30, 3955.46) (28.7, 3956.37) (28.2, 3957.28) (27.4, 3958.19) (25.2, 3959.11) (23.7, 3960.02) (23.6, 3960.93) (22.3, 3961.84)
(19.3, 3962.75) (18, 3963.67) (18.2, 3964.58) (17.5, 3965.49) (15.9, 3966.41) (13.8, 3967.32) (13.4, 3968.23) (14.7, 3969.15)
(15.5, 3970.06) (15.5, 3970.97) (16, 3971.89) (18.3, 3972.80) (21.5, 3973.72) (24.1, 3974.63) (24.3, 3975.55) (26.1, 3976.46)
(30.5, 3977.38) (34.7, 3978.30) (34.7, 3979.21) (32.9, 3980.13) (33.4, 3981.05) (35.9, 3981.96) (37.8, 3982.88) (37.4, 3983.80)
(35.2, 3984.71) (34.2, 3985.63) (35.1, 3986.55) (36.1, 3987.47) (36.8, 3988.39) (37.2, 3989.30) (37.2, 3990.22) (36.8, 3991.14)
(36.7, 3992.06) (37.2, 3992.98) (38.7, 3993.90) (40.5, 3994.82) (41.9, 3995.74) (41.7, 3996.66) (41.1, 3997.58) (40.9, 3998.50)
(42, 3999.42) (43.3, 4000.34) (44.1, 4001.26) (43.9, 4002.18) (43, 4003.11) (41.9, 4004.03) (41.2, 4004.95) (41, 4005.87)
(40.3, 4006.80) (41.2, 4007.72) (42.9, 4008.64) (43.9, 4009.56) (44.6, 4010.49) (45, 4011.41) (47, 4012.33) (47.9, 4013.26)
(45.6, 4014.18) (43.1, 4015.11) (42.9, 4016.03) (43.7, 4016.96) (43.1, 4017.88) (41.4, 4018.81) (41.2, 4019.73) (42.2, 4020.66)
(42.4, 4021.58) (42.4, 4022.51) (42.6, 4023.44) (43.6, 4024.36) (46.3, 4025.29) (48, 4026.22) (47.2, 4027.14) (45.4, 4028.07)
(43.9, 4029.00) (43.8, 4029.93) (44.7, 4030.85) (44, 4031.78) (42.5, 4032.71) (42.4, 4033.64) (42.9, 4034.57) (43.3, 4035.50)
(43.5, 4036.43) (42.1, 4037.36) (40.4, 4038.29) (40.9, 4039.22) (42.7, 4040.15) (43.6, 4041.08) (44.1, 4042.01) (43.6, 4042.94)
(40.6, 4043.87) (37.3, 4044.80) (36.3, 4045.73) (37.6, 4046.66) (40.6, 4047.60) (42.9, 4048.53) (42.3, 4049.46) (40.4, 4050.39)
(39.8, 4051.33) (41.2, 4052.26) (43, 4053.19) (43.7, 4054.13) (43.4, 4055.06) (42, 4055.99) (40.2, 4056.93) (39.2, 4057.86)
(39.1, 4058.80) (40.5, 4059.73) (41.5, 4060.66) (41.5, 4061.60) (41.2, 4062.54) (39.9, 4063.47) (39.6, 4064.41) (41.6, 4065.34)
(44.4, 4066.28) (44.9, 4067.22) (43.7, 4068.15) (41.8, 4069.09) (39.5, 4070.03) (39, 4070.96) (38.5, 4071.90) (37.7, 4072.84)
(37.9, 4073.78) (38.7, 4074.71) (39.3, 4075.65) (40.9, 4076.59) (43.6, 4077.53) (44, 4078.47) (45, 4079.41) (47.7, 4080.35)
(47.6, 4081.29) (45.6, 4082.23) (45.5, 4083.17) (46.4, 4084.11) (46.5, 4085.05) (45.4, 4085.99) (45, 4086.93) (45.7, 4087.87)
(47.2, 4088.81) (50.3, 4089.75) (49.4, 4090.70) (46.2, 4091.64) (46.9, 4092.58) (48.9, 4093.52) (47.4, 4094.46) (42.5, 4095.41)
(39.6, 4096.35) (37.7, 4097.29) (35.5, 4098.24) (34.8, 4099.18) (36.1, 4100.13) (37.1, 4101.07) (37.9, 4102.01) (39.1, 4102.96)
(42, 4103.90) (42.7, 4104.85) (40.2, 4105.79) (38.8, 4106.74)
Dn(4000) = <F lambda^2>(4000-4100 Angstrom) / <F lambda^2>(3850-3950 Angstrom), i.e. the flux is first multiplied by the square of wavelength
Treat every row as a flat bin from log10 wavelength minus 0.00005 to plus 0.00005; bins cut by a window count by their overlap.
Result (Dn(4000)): 1.9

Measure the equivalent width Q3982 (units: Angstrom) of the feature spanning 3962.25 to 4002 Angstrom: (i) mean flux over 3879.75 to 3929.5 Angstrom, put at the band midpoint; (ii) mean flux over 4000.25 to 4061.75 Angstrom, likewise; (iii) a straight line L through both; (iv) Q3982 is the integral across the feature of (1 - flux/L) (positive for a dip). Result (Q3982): 7.2 Angstrom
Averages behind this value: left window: 27.7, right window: 42.6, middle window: 30.5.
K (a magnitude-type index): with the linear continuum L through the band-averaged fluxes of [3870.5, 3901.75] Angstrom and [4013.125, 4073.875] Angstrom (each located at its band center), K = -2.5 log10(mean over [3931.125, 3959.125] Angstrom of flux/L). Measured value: 0.28 mag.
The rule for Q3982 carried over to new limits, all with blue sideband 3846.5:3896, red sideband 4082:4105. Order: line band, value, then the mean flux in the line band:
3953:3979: 7.3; 22.7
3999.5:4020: -4.4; 43.3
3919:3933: 3.3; 21.3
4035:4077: -1.3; 41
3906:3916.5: -2.4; 32.8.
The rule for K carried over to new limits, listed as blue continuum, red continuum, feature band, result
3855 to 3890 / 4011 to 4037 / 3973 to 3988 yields 0.18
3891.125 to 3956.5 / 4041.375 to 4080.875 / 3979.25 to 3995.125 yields -0.09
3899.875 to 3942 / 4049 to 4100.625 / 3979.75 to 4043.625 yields -0.17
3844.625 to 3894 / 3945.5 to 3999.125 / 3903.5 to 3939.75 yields 0.04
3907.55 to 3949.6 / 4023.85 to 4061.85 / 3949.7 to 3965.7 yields 0.08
